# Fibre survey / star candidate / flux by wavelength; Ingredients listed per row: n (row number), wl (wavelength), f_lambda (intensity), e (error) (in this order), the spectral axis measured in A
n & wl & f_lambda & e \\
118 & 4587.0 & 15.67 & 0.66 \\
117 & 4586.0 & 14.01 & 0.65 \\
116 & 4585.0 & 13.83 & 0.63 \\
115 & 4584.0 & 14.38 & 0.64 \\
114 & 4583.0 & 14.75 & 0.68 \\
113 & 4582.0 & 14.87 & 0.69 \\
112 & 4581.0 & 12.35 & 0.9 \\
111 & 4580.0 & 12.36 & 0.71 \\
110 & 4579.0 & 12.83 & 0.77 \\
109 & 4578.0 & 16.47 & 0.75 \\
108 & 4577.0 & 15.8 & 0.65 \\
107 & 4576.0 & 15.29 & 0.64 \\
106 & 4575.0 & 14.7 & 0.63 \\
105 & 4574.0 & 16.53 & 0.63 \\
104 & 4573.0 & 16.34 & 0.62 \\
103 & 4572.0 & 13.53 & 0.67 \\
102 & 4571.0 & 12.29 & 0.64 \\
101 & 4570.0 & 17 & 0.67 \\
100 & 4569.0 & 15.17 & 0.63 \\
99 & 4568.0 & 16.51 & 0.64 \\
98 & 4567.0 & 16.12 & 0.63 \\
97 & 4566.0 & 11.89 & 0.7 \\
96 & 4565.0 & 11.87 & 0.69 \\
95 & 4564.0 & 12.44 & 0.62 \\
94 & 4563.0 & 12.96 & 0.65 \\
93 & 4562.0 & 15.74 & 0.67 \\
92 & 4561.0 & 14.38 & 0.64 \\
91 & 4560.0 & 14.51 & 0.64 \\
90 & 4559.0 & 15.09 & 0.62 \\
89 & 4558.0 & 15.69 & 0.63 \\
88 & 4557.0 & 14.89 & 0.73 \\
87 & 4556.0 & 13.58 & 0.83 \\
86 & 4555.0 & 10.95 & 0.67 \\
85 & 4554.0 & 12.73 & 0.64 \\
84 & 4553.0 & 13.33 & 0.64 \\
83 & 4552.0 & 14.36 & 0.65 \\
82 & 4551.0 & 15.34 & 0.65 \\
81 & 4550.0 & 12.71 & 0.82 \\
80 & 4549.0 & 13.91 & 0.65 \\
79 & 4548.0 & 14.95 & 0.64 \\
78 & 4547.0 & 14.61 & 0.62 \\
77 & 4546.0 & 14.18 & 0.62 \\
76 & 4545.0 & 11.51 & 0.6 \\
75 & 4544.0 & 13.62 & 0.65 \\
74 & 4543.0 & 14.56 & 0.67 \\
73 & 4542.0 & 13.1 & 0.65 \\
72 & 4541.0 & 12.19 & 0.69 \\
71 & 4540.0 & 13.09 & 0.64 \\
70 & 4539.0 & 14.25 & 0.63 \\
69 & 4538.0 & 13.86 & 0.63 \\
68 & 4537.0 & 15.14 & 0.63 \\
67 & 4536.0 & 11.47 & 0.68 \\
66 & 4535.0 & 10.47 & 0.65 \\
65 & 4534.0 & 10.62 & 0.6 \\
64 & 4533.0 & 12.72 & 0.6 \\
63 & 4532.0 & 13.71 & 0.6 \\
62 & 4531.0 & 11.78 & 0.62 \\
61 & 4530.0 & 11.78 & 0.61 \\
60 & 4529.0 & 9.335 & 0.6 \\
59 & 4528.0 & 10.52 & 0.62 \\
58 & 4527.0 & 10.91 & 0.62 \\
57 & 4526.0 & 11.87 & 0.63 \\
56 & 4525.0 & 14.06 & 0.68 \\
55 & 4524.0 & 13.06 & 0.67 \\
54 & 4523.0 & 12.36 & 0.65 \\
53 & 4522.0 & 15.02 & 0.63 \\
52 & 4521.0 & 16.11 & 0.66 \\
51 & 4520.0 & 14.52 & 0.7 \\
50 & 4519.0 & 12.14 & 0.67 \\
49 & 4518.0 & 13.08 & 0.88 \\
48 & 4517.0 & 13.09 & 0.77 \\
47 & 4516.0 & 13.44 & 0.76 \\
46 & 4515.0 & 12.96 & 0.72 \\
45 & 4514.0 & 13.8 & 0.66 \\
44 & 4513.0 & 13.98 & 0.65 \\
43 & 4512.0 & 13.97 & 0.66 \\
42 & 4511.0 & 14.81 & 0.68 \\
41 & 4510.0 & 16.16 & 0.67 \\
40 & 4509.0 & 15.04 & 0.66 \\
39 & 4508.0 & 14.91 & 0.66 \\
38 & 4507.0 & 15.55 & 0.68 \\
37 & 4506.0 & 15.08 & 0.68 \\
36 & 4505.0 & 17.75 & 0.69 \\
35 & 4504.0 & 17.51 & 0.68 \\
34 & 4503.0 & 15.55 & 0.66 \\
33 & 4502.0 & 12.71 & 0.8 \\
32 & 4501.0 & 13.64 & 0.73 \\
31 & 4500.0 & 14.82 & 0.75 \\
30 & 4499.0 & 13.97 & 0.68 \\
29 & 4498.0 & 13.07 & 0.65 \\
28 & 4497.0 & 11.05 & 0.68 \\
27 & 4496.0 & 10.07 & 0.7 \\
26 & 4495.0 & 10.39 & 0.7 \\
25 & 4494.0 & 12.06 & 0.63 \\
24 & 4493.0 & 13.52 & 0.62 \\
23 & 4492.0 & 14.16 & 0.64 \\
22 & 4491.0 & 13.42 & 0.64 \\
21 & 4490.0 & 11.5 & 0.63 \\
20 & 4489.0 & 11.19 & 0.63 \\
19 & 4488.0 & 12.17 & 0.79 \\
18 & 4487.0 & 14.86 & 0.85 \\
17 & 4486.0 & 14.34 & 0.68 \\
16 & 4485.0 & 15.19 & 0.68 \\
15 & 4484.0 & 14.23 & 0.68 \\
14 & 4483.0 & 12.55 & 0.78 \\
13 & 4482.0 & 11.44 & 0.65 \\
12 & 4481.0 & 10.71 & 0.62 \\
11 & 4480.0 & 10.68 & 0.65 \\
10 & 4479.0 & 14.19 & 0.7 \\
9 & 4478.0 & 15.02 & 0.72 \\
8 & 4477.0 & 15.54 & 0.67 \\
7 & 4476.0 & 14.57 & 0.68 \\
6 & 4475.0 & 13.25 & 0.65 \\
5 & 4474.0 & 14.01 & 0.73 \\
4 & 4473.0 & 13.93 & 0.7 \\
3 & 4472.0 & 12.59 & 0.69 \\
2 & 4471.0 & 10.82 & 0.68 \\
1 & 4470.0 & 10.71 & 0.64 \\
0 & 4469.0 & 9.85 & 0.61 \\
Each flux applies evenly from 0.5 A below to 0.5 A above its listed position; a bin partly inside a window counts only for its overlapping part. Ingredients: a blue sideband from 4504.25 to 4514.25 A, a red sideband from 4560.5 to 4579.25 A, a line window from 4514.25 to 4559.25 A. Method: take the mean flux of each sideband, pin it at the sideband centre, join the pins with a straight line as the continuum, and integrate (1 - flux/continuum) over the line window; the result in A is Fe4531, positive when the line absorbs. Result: 5.36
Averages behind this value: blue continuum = 15.2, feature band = 13.2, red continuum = 14.6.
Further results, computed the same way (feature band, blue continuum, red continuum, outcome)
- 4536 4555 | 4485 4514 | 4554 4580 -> 0.8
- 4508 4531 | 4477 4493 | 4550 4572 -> 0.5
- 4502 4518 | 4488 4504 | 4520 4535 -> -2.7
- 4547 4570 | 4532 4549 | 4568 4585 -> -0.3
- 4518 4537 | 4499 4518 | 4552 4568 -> 2.5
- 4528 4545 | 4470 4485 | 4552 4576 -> 1.7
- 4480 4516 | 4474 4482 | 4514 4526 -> -0.5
